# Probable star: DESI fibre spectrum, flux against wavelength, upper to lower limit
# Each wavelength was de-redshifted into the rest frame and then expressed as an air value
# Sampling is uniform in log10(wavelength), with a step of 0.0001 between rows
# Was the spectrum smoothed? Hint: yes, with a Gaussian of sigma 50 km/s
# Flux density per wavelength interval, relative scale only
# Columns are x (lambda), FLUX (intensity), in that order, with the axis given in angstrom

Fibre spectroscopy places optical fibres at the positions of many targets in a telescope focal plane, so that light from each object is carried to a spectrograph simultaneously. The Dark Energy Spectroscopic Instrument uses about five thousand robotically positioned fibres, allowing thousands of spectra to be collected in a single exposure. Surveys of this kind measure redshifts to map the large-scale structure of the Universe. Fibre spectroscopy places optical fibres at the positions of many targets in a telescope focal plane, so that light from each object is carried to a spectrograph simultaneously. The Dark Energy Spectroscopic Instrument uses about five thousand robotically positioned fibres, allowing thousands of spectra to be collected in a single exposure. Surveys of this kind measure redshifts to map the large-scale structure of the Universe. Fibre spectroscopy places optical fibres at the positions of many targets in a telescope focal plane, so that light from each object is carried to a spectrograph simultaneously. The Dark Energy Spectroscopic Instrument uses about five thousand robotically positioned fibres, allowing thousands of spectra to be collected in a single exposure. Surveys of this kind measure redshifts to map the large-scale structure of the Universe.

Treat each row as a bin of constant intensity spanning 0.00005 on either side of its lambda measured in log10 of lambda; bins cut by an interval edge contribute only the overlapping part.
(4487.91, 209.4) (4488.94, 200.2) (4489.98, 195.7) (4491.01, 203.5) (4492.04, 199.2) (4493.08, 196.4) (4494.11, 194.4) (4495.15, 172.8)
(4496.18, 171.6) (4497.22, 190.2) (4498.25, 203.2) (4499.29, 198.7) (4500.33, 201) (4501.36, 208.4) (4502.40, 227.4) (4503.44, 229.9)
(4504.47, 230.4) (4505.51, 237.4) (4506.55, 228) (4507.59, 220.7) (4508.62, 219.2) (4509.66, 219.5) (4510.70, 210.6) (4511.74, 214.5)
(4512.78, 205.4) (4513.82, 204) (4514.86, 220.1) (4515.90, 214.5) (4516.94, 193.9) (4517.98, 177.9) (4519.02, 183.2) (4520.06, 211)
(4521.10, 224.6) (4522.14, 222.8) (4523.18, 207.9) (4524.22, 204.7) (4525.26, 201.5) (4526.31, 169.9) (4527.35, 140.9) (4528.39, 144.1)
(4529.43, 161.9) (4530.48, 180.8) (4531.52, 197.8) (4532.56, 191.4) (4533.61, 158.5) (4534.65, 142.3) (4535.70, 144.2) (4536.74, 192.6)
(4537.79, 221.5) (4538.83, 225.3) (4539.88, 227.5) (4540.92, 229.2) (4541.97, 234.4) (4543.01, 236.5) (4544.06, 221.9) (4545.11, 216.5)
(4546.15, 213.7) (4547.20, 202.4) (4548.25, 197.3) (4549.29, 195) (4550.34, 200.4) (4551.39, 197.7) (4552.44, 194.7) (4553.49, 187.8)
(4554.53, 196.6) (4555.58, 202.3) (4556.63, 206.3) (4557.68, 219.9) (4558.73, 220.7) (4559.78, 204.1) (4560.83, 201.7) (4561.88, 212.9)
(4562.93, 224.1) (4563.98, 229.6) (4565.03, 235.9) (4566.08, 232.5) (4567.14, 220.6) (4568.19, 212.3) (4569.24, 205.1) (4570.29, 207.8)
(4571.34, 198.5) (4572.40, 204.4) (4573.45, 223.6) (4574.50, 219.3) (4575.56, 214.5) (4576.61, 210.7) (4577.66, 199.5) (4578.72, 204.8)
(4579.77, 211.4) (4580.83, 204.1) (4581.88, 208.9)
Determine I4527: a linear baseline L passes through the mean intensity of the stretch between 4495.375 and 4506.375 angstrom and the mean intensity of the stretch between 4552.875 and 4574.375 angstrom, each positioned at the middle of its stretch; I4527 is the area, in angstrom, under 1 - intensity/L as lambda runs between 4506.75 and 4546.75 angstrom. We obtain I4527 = 1.9 angstrom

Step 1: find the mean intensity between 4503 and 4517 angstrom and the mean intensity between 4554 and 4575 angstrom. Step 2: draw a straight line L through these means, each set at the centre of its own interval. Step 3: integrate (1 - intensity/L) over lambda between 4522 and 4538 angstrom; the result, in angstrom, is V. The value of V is 2.84 angstrom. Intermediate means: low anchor 218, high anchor 214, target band 178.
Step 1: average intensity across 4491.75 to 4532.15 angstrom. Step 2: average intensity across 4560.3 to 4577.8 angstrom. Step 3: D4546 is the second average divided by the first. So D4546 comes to 1.07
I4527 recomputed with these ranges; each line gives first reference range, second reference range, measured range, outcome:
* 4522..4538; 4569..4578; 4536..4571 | -3.1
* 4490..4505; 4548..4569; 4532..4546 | 0.3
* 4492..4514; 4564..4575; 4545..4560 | 0.8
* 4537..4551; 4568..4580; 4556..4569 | -0.4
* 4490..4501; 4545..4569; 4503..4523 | -1.6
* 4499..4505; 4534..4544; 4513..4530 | 1.5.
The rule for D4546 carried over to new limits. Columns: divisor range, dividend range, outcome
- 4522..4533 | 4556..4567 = 1.20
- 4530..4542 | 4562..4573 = 1.12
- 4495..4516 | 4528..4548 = 0.93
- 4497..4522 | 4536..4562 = 0.99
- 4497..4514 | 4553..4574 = 0.99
